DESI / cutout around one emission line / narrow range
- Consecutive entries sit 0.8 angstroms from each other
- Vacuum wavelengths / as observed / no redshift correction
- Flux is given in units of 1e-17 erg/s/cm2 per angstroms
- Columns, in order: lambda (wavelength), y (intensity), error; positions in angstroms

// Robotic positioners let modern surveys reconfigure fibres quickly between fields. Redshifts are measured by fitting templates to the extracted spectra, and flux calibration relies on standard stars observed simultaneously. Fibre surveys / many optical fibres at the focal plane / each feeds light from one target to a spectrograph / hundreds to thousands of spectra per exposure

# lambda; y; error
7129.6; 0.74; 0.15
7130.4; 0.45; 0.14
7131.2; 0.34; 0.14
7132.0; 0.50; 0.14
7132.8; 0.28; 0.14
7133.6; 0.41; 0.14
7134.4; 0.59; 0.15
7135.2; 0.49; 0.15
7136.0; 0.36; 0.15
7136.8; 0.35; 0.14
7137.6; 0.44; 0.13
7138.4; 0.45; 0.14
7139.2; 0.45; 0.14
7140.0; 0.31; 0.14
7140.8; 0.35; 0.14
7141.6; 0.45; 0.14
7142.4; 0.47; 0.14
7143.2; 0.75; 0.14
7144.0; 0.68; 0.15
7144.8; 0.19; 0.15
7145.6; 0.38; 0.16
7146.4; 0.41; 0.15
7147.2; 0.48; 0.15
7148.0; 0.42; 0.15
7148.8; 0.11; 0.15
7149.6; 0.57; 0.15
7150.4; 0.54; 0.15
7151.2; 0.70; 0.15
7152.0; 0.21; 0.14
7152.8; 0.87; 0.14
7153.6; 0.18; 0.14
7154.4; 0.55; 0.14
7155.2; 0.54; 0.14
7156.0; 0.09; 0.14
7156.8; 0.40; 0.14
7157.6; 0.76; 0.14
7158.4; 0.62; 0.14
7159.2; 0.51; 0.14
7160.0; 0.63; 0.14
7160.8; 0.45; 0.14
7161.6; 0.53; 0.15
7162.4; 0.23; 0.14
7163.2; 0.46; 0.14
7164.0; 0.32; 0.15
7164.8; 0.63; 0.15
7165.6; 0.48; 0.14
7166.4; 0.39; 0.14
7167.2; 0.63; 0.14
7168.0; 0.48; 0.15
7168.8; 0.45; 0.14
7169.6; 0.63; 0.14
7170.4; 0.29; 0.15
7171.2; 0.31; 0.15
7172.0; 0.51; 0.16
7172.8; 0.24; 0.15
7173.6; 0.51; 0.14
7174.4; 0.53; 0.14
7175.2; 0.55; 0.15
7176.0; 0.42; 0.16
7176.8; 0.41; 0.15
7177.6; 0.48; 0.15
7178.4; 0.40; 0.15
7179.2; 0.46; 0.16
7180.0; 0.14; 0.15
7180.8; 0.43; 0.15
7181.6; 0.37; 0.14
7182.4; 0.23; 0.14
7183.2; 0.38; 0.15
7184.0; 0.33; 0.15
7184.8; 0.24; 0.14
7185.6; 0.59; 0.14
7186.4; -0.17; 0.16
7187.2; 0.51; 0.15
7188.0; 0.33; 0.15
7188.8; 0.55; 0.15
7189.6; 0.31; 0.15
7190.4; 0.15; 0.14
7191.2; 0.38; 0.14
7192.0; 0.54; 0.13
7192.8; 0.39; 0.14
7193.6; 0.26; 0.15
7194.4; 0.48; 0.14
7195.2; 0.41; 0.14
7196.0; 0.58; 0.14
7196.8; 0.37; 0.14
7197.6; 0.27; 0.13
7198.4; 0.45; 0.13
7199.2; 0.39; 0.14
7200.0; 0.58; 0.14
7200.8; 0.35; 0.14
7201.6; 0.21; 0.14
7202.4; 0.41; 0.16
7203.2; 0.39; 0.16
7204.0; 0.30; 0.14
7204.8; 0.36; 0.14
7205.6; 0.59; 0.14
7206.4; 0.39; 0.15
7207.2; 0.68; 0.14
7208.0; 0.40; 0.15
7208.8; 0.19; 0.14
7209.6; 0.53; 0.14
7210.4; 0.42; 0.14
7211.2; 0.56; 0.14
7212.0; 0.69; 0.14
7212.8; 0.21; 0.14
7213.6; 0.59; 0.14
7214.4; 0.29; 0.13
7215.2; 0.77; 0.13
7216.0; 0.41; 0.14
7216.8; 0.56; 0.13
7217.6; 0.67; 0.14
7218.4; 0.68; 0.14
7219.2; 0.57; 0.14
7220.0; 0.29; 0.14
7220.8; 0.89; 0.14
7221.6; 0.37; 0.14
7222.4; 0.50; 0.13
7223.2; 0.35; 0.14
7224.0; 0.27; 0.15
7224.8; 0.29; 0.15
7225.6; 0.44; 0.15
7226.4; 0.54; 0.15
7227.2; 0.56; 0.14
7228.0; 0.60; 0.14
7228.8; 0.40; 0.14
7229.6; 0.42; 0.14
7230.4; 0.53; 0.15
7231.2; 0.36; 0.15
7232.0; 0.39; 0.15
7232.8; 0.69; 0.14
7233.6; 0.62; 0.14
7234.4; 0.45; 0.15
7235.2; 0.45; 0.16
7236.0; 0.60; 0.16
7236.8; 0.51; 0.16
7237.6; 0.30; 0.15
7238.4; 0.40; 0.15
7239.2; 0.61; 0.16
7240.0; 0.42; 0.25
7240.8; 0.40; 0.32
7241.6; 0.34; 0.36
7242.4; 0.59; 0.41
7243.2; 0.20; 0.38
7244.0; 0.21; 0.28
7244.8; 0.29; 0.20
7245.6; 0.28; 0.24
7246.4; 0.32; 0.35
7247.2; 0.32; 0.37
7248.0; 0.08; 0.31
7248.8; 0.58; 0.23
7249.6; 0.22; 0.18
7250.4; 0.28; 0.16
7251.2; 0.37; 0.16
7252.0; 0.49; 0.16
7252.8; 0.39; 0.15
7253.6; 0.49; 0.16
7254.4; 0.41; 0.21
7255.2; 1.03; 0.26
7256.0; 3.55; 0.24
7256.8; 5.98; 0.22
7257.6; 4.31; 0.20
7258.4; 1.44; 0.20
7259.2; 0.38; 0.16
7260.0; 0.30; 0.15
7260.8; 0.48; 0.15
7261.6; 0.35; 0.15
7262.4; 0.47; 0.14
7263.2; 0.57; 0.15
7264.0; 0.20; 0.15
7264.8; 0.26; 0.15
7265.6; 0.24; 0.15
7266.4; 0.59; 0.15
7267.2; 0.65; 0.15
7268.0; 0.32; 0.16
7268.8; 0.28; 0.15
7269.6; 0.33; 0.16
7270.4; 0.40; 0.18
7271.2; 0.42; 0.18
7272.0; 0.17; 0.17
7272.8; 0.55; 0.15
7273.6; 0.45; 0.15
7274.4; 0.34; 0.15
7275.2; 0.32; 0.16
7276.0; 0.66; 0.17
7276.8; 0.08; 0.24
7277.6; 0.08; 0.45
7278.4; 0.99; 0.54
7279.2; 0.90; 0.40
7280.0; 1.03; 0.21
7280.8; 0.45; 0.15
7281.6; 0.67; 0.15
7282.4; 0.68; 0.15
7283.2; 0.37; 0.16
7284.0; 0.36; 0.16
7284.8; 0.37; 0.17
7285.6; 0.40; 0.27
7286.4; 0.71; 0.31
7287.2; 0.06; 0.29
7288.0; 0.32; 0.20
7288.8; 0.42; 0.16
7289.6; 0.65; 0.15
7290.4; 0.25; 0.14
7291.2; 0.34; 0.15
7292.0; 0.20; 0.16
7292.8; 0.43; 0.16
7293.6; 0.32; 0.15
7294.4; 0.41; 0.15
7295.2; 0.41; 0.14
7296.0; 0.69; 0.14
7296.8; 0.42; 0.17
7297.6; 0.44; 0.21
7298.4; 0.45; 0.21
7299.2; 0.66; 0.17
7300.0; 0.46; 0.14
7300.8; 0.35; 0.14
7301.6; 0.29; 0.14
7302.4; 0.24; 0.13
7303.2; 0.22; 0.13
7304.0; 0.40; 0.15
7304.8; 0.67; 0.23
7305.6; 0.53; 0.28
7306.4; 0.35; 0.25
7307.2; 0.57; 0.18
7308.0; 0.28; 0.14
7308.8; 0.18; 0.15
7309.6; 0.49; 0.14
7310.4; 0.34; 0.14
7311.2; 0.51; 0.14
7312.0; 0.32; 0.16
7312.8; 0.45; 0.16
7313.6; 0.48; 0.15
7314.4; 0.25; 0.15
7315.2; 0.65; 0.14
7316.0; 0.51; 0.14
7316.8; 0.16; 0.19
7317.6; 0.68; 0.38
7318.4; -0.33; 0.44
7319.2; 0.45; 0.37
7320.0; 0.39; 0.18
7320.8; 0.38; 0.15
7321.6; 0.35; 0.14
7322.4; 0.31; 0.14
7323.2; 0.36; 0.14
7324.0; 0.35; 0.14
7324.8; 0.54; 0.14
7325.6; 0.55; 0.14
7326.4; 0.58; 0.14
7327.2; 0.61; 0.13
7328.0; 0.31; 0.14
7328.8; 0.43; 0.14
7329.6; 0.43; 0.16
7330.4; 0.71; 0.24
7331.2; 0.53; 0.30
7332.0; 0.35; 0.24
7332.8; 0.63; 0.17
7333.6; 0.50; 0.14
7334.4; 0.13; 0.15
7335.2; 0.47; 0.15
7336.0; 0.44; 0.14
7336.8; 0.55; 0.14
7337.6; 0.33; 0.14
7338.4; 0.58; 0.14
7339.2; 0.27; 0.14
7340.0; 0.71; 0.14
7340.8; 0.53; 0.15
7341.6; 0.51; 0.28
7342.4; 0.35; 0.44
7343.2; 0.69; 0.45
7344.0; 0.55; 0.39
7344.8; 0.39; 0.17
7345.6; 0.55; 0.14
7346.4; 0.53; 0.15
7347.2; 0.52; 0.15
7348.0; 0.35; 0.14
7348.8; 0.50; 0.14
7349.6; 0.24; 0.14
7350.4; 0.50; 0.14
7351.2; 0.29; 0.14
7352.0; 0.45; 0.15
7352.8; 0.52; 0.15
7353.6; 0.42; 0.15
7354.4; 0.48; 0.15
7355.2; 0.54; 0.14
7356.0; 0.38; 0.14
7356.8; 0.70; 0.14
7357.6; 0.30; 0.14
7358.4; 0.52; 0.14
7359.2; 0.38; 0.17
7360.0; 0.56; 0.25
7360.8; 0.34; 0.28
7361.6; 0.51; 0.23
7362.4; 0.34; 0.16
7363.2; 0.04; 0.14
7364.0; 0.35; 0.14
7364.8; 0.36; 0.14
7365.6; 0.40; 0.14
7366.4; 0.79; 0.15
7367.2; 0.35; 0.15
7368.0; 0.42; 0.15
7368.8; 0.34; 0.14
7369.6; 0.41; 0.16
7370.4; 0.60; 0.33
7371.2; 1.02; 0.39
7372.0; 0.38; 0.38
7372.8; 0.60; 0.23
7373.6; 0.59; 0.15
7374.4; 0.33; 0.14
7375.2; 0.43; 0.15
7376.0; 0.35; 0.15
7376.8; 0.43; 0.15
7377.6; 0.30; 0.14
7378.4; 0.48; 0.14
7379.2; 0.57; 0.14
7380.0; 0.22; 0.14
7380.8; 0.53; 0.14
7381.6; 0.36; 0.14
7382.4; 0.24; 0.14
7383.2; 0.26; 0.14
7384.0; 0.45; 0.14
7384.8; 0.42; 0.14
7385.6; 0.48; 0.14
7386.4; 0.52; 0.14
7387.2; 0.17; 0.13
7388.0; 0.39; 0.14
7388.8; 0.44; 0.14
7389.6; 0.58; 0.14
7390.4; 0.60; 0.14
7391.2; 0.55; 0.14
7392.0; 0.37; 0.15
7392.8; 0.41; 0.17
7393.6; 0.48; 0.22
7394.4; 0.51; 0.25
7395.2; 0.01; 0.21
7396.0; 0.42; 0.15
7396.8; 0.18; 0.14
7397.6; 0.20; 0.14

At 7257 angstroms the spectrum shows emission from H-alpha 6563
